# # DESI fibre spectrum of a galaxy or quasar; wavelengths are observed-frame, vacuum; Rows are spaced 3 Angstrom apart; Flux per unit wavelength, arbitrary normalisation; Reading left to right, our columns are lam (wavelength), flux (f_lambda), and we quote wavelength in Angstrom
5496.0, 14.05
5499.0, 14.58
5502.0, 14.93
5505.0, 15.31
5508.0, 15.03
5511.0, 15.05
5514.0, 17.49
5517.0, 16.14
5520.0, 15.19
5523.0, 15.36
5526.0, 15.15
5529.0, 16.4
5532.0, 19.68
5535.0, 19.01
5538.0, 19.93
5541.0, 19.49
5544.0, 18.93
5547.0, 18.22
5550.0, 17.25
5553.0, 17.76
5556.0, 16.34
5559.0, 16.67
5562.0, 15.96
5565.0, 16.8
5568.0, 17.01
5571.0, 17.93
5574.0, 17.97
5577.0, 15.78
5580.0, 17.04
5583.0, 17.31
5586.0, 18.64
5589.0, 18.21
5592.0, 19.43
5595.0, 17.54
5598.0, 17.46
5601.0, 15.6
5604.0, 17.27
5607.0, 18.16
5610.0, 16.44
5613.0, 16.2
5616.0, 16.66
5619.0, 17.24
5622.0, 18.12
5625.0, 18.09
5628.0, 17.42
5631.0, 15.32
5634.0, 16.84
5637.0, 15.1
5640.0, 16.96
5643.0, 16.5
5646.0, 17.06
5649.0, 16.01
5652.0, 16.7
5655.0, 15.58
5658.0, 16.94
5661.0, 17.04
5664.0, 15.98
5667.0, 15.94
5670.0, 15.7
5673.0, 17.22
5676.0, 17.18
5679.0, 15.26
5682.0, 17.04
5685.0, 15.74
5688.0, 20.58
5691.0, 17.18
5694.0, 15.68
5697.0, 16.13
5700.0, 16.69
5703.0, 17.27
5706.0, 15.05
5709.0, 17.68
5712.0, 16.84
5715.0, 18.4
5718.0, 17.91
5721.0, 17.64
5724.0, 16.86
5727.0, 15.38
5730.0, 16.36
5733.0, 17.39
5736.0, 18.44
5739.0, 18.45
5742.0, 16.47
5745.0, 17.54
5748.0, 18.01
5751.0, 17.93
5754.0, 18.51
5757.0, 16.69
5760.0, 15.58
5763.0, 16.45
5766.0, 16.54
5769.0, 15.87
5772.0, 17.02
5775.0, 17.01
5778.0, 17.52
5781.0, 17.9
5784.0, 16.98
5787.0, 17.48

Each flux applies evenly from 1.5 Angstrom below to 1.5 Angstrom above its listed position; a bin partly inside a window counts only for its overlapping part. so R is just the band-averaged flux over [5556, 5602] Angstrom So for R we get 17.3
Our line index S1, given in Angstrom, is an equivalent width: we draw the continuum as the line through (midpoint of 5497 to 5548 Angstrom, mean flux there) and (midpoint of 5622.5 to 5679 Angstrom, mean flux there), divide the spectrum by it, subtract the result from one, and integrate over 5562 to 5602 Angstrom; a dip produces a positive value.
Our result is -1.8 Angstrom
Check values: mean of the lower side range 16.8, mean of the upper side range 16.5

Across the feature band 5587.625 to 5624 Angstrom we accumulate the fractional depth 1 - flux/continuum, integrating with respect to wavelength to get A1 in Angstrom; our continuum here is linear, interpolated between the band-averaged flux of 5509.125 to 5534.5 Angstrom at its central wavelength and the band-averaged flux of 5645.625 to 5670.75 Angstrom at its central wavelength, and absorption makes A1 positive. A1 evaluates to -2.3 Angstrom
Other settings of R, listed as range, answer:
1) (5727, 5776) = 17.1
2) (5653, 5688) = 16.5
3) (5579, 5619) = 17.4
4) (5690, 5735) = 16.8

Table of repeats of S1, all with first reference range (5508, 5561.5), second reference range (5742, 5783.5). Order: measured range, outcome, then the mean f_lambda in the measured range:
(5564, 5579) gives 0.1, 17.1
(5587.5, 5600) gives -0.6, 18.1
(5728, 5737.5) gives -0.1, 17.3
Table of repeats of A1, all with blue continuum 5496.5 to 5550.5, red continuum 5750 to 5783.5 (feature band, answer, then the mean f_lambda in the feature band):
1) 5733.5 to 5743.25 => -0.5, 17.8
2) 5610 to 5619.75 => 0.1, 16.6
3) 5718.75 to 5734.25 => 0.2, 16.8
